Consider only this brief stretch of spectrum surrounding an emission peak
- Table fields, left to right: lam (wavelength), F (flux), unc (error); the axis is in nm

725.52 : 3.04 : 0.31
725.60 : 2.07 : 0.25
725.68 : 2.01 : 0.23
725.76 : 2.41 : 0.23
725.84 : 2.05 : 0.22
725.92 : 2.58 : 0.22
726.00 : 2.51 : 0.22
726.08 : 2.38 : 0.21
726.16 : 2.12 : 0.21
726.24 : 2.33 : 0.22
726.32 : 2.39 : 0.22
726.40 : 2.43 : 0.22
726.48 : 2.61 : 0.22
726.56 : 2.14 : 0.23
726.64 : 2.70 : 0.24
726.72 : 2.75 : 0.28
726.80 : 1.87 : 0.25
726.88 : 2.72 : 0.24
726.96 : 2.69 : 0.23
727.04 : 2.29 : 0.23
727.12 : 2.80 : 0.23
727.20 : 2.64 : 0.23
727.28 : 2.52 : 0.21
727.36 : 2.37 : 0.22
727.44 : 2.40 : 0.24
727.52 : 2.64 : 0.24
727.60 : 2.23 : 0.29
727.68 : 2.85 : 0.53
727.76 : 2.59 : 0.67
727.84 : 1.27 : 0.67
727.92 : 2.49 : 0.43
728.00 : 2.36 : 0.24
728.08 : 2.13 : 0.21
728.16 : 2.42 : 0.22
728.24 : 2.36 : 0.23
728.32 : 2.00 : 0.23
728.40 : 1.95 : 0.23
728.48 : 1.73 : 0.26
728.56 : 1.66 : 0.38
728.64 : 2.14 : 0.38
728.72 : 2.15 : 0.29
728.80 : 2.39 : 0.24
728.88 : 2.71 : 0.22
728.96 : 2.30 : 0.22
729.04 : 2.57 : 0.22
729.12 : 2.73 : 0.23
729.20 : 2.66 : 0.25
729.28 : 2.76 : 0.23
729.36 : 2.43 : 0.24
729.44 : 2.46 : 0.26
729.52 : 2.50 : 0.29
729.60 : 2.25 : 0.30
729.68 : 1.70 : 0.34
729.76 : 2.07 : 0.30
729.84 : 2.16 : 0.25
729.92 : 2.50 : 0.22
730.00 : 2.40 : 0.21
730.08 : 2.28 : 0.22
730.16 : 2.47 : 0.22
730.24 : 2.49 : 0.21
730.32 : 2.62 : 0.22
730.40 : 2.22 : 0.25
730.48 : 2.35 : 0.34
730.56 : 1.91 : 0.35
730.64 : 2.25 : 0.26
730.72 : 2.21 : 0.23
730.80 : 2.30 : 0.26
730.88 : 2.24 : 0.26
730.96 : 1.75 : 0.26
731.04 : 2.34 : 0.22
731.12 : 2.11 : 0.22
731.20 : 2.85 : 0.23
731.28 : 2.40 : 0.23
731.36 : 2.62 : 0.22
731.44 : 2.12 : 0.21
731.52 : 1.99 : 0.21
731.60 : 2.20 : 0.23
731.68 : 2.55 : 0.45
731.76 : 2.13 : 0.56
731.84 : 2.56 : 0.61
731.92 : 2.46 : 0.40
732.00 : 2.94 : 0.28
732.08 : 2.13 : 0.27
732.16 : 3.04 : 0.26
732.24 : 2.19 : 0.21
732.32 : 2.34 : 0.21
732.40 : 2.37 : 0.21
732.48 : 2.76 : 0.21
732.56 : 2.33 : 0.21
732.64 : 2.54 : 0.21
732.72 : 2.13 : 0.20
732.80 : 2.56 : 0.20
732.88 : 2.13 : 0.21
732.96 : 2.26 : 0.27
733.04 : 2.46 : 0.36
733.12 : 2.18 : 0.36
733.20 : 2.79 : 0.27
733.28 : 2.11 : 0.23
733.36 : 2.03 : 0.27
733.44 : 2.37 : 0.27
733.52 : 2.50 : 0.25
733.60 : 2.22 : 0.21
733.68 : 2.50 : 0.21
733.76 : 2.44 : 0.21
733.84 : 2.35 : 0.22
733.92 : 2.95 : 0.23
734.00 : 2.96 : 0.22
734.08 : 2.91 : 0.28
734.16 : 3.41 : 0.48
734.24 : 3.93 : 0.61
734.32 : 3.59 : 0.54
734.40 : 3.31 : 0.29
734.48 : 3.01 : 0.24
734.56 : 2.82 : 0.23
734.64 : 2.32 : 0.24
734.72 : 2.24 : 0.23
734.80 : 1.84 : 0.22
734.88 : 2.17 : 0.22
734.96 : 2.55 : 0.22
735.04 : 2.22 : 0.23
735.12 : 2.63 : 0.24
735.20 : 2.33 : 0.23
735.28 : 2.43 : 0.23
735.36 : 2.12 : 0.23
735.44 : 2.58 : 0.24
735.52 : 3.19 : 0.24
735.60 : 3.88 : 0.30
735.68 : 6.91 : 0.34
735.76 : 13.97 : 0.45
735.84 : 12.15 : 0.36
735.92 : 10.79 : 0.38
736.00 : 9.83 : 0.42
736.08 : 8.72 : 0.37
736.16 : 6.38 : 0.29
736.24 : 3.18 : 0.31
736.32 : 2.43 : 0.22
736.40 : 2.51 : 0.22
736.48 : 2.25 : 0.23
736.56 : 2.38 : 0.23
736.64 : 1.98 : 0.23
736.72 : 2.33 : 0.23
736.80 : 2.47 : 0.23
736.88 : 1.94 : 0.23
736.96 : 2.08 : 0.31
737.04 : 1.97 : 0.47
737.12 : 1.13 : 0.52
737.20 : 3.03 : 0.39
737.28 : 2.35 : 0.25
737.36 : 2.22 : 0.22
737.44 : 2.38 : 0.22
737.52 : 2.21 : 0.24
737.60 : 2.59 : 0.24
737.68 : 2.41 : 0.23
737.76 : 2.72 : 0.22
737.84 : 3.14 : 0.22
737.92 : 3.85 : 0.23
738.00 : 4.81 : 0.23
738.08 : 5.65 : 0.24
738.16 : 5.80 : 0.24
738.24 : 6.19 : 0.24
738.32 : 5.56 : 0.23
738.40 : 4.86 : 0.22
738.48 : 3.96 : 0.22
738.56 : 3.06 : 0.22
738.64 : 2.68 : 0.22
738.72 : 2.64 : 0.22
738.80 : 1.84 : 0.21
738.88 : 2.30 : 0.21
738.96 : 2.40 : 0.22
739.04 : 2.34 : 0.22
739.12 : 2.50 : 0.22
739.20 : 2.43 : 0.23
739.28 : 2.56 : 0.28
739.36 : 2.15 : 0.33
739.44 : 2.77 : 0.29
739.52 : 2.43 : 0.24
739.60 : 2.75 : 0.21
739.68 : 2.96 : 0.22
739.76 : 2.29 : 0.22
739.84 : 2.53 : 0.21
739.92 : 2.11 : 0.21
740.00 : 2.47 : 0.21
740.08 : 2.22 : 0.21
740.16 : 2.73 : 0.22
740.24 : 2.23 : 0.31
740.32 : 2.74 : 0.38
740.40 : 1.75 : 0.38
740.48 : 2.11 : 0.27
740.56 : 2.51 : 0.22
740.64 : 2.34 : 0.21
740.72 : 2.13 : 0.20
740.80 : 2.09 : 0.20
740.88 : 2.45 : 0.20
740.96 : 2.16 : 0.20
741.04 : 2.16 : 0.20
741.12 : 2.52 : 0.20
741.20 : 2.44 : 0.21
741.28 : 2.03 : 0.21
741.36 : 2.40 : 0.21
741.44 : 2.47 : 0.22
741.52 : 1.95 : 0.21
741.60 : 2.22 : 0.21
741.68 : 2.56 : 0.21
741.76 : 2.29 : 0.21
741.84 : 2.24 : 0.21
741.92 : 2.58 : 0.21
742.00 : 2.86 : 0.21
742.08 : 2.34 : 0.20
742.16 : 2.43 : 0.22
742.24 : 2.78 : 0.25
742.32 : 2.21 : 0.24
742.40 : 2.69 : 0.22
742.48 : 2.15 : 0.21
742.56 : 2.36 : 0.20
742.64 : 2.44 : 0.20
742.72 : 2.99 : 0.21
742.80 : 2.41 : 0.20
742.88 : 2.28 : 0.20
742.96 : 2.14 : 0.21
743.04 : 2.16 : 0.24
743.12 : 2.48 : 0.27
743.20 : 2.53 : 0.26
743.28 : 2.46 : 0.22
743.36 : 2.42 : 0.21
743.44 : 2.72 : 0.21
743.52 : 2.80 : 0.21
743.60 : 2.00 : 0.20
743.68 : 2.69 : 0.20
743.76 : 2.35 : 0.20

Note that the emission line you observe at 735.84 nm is Halpha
